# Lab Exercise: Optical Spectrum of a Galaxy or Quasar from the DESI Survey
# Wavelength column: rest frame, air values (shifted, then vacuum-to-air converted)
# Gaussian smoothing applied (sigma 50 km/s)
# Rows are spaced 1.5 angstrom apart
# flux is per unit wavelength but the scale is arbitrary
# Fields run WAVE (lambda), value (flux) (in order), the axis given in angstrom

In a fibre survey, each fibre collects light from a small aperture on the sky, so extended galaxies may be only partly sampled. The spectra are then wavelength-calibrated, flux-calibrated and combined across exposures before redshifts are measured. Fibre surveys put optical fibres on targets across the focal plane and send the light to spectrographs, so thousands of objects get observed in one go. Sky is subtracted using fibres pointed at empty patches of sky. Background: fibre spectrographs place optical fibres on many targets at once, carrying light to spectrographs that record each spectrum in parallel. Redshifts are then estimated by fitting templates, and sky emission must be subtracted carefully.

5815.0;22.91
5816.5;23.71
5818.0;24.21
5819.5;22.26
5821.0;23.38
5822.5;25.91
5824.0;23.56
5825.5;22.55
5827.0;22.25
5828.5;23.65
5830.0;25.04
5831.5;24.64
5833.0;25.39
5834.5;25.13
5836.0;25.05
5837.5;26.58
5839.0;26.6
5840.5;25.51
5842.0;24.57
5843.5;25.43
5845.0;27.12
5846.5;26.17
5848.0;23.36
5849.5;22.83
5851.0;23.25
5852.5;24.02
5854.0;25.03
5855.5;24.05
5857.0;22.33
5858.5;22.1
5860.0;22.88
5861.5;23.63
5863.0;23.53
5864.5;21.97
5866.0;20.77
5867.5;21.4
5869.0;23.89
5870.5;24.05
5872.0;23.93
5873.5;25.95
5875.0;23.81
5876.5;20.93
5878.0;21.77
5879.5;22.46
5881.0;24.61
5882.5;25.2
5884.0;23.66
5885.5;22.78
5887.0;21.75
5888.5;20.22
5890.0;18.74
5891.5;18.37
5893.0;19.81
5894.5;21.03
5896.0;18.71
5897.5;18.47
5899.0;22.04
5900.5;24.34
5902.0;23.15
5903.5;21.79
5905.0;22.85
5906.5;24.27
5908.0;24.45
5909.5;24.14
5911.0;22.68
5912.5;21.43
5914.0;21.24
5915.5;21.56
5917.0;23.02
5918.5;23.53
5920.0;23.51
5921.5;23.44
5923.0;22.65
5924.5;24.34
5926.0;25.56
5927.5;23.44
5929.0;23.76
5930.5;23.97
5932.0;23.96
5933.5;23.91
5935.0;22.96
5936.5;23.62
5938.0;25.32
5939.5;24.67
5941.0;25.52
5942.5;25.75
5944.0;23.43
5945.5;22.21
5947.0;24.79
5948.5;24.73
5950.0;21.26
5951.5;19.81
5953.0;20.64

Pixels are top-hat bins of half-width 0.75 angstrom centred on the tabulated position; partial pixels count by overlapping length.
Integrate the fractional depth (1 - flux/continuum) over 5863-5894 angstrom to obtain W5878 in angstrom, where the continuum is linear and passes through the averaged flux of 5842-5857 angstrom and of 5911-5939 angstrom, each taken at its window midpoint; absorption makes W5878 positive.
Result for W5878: 2.2 angstrom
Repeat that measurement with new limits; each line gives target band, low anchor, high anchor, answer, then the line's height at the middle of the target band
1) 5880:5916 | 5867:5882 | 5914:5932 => 2.18 angstrom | 23.4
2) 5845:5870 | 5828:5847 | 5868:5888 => 1.14 angstrom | 24.4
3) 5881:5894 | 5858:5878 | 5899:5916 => 0.80 angstrom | 22.9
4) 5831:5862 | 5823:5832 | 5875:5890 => -1.75 angstrom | 23.2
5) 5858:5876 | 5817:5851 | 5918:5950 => 0.91 angstrom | 24.4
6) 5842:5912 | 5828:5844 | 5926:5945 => 5.64 angstrom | 24.8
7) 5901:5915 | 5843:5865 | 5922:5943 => 0.70 angstrom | 24.1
